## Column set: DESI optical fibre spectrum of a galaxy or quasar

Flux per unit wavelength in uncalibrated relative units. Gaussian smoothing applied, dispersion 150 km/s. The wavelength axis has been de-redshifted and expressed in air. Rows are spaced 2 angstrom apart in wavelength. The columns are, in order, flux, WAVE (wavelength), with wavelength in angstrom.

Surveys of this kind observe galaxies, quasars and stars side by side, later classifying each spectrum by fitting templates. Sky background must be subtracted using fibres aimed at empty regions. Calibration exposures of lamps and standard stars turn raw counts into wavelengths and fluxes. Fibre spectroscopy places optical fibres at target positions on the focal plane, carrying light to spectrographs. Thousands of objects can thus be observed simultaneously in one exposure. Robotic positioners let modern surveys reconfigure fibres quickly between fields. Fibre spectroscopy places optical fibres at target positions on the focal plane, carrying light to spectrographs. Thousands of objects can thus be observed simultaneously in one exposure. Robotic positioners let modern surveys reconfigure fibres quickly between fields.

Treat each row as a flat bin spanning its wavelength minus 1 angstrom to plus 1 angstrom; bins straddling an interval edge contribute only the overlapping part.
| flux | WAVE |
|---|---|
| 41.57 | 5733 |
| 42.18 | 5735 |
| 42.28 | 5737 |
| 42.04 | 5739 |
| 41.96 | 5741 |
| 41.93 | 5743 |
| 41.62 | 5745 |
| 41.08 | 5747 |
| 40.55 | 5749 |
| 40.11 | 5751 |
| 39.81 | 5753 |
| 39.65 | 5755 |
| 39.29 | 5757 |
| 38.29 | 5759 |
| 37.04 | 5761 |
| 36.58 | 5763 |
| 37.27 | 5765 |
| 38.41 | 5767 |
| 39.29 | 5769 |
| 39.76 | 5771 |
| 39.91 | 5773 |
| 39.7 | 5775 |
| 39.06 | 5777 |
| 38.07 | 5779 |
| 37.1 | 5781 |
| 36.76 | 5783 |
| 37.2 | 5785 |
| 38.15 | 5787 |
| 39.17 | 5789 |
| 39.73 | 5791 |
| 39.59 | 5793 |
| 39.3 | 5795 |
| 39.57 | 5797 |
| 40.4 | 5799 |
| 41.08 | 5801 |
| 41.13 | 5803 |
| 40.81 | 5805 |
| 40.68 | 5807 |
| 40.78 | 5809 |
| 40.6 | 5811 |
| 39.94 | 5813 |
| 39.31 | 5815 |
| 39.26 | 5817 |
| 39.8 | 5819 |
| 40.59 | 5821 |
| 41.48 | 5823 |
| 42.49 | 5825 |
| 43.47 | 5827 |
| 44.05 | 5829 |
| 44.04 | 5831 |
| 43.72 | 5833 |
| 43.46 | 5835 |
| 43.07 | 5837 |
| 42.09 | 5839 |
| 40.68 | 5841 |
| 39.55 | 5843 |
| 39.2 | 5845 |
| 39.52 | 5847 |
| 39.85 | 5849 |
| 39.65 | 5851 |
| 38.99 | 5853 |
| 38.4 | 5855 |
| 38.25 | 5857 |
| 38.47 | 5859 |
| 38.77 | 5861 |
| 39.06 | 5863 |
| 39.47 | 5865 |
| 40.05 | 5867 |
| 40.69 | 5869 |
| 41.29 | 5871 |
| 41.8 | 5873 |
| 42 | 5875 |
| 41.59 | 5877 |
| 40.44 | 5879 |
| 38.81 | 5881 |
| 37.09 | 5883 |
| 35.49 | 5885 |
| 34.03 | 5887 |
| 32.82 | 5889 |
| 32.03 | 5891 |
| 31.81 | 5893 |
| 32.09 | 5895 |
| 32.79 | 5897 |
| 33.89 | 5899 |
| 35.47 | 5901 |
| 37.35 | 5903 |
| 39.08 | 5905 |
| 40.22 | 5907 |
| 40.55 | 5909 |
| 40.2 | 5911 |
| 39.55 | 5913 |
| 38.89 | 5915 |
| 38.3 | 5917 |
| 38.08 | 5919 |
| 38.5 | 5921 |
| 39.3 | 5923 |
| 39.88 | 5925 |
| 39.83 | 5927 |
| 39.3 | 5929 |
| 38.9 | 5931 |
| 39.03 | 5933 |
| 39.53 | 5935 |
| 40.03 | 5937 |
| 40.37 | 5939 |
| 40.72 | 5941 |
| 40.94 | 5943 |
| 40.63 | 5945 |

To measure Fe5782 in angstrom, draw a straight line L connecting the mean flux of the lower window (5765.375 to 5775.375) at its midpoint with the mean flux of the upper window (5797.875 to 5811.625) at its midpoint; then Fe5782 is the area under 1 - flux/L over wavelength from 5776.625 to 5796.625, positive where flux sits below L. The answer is 0.8 angstrom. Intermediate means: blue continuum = 39.3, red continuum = 40.8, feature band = 38.4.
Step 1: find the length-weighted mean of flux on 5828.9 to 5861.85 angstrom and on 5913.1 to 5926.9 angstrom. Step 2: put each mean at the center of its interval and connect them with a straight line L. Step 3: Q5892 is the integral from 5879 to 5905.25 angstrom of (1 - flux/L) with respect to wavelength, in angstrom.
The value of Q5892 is 3.1 angstrom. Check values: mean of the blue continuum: 40.6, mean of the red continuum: 38.9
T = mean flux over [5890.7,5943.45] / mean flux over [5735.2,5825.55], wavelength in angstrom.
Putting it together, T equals 0.96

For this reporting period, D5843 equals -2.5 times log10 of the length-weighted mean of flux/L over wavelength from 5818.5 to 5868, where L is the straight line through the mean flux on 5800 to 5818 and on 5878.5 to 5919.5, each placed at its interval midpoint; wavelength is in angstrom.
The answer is -0.05 mag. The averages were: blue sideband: 40.4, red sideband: 36.6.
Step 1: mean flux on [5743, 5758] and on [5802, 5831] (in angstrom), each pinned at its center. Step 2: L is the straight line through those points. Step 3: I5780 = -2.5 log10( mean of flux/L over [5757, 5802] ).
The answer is 0.06 mag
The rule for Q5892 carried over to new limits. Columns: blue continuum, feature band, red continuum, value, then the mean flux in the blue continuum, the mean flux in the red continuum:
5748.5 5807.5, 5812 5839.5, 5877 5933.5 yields -2.5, 39.1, 37.3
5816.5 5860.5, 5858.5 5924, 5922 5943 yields 3.9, 40.9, 39.7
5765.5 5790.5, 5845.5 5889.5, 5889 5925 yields -1.9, 38.5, 36.9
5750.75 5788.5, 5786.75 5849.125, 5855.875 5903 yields -4.8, 38.5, 37.3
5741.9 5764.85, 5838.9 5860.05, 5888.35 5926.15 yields -0.8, 39.6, 36.9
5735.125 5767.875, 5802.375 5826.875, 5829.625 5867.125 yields -0.3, 39.9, 40.4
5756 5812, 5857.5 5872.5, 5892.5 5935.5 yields -0.5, 39.1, 37.9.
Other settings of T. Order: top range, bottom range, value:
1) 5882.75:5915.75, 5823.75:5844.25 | 0.85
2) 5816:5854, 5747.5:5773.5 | 1.06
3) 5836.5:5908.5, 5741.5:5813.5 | 0.97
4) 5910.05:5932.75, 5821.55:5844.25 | 0.92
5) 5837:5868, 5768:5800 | 1.02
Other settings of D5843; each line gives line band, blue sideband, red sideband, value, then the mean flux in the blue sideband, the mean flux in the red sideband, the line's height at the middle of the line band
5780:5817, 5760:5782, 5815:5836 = 0.020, 38.4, 42.1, 40.3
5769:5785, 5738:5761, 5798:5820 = 0.050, 40.4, 40.3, 40.4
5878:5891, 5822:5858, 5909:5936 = 0.115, 41.2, 39.2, 40.1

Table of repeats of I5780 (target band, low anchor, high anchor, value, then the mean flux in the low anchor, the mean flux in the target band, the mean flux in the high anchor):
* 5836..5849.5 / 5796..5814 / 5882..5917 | -0.049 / 40.6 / 40.6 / 36.1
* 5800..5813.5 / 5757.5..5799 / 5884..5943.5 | -0.066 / 38.6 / 40.7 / 37.6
